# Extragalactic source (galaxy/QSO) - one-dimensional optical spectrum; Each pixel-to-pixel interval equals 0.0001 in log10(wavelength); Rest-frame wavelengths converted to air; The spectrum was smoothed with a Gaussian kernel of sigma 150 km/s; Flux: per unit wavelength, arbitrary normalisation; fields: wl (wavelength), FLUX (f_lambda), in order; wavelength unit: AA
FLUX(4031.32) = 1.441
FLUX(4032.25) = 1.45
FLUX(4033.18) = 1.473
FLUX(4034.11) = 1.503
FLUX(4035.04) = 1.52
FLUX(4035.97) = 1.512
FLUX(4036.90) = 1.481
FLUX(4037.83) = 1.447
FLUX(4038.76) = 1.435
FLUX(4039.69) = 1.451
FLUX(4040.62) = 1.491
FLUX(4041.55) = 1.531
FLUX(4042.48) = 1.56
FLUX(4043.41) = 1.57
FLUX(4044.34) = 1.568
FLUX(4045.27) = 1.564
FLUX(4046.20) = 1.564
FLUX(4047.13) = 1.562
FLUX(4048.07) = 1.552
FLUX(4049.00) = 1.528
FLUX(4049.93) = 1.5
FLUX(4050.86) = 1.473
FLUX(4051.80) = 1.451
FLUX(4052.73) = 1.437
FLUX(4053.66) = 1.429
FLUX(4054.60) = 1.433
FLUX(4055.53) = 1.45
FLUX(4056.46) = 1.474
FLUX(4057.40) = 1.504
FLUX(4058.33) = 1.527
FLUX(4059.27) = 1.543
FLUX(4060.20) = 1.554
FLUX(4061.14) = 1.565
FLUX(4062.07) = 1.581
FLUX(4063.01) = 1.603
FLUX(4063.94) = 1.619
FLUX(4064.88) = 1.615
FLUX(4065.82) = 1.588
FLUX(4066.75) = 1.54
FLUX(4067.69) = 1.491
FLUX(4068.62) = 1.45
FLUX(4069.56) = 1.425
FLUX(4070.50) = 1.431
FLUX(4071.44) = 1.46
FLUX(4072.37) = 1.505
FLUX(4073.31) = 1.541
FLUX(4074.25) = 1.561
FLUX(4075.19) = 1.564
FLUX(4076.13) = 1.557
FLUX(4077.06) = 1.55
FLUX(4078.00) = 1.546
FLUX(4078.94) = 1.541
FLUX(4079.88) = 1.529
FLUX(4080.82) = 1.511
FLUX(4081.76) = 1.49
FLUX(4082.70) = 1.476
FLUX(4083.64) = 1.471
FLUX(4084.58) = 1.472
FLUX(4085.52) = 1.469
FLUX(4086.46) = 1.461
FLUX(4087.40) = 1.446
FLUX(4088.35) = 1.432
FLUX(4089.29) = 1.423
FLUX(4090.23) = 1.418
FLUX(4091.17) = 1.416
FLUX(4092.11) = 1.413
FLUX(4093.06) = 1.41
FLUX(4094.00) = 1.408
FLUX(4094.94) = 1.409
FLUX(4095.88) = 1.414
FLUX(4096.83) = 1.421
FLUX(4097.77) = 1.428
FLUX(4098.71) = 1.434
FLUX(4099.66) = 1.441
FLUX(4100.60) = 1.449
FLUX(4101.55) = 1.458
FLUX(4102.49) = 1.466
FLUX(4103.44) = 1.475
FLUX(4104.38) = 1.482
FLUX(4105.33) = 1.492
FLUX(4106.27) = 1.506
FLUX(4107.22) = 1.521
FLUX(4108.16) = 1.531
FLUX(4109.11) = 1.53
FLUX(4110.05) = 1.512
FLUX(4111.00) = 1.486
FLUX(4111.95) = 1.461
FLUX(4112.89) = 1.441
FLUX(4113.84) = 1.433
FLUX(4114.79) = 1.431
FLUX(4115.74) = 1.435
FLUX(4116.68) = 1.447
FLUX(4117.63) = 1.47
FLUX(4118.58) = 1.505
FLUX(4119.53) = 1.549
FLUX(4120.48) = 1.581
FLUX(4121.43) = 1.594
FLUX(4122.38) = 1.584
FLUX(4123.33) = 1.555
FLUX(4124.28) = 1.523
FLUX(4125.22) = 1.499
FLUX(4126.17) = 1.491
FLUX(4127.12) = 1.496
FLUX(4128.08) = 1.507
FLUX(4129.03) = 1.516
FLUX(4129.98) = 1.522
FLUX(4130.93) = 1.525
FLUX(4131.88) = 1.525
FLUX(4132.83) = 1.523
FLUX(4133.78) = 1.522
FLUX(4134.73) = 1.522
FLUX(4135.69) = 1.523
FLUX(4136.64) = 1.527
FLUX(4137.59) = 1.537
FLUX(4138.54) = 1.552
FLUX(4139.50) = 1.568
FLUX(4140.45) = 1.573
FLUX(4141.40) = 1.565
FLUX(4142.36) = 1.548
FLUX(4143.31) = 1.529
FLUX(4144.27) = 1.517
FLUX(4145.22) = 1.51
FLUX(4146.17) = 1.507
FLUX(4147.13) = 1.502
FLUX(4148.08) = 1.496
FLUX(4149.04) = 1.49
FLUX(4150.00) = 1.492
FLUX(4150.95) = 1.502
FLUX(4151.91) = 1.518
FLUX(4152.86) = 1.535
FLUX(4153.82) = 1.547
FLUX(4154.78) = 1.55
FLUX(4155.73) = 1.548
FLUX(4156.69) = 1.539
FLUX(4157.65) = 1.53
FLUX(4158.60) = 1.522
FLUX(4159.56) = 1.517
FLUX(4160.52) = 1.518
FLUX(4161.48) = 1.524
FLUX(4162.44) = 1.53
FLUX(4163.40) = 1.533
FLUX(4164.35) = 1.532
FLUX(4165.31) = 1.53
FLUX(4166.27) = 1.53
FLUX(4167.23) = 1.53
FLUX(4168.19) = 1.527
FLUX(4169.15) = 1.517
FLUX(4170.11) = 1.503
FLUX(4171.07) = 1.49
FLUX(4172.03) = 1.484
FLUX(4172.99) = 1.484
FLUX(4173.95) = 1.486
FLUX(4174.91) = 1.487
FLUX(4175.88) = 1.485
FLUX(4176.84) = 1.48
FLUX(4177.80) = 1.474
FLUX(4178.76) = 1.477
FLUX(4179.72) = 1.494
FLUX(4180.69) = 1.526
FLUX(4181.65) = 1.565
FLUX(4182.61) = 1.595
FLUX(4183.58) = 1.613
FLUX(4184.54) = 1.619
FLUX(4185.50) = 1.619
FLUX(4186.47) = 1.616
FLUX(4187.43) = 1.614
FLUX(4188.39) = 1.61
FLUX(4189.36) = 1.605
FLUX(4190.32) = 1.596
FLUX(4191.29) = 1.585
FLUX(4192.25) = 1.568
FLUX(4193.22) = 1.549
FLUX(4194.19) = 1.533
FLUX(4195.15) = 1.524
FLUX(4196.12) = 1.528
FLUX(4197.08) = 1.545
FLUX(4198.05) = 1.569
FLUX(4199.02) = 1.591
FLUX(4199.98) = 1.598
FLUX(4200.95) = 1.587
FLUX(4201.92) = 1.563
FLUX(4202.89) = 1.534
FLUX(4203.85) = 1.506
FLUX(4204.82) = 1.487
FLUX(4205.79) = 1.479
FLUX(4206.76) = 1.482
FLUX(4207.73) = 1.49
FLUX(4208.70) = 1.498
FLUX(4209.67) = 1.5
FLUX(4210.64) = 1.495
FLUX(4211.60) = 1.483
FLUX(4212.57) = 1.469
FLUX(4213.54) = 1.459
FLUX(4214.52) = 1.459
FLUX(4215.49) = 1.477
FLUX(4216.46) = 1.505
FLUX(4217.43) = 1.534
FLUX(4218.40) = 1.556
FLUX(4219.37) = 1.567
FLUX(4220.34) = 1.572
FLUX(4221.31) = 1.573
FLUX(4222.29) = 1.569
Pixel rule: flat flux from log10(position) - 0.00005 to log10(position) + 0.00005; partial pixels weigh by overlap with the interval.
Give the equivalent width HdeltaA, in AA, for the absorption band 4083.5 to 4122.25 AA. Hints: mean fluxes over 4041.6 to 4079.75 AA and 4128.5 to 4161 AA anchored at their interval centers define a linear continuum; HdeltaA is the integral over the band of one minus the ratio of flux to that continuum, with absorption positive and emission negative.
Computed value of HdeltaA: 1.53 AA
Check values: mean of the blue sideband 1.52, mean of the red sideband 1.53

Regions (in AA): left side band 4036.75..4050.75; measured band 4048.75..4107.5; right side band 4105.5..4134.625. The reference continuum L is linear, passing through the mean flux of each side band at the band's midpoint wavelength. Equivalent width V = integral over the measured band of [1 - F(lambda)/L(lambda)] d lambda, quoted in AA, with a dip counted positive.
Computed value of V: 1.1 AA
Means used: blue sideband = 1.52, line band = 1.49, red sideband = 1.51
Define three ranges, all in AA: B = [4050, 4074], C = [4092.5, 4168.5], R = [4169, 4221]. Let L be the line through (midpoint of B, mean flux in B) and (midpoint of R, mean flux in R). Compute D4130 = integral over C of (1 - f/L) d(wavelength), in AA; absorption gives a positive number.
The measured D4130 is 0.8 AA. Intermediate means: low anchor 1.51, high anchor 1.53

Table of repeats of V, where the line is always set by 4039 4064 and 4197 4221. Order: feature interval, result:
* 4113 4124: 0.10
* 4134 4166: -0.17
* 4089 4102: 0.82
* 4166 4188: -0.17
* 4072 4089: 0.16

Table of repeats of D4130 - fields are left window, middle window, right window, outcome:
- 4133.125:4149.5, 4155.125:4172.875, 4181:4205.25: 0.30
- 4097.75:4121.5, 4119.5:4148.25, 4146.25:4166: -0.56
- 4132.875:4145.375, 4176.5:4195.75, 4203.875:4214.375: -0.80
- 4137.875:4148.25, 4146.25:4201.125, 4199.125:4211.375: -0.34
